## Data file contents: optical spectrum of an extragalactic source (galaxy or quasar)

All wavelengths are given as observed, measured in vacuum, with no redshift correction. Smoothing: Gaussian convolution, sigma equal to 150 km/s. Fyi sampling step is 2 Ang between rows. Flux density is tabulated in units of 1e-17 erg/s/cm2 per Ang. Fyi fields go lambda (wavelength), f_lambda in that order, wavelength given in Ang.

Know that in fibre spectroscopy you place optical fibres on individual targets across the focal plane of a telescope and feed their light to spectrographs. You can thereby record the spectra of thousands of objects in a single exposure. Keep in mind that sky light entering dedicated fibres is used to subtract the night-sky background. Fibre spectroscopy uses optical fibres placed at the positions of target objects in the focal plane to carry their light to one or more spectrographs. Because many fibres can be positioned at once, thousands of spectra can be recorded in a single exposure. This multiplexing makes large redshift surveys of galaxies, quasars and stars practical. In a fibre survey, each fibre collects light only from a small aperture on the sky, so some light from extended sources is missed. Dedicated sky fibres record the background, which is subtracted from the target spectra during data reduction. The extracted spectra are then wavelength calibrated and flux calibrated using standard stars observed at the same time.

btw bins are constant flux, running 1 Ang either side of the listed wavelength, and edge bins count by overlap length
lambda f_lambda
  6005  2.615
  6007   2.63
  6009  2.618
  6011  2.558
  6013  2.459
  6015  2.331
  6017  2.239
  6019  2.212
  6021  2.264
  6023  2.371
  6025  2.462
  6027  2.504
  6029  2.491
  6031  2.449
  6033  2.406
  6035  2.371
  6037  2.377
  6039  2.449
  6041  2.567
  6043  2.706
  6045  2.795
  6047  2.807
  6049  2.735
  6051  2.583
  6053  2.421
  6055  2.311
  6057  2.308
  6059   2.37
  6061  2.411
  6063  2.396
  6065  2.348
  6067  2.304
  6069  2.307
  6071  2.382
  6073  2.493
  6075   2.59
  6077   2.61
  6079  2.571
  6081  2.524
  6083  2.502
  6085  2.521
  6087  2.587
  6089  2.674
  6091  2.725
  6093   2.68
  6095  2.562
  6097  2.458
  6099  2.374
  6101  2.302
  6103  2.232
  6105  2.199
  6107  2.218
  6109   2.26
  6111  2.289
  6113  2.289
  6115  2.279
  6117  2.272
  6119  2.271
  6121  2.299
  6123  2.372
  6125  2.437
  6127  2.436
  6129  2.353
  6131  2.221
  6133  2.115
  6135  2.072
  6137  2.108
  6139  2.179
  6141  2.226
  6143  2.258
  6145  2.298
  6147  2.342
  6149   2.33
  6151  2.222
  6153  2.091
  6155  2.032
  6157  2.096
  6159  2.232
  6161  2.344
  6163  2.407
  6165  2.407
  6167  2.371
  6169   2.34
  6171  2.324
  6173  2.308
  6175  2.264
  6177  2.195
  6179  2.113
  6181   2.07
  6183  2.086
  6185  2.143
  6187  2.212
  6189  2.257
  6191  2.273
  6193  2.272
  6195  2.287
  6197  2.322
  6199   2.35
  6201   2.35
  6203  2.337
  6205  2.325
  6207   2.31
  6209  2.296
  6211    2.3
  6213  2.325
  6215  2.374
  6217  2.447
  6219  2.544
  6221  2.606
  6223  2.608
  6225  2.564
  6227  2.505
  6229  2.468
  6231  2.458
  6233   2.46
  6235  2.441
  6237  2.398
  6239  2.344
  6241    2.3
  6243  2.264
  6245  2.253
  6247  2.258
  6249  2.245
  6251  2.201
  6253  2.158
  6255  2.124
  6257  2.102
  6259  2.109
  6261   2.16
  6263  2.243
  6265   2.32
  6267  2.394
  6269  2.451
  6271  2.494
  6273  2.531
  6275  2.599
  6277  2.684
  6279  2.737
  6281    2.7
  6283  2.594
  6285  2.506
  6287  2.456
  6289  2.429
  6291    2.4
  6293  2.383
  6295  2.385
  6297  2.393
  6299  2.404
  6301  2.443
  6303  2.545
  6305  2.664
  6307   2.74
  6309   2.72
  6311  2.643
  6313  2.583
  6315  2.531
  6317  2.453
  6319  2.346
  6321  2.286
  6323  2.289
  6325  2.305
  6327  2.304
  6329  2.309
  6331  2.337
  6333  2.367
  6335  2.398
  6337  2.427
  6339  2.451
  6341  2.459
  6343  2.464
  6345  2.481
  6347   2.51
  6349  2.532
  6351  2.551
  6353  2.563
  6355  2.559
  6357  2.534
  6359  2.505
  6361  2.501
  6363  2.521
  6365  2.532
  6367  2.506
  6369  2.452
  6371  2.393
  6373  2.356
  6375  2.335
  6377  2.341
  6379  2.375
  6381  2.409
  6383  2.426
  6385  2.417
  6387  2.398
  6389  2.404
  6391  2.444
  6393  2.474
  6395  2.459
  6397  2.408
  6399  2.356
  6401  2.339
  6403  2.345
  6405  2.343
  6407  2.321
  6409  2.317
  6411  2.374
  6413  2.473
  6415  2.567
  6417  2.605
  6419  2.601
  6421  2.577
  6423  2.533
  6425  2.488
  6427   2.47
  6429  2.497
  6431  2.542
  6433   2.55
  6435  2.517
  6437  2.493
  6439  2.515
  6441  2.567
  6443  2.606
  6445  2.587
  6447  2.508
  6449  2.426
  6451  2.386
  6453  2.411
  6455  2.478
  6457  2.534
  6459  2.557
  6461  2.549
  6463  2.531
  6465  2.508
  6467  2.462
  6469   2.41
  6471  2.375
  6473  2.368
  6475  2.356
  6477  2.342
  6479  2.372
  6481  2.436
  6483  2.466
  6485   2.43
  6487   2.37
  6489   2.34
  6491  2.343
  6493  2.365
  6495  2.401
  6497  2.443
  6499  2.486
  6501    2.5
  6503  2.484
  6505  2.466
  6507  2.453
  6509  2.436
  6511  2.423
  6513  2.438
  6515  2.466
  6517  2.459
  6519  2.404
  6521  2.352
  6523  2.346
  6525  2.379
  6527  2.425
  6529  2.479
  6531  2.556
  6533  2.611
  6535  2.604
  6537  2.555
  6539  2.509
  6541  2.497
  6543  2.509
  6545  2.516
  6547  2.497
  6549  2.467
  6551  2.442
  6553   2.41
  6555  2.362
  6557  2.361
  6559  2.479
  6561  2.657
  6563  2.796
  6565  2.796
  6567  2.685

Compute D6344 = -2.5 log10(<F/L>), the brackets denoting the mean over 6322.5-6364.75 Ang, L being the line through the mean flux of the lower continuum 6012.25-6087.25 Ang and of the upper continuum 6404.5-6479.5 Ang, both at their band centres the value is 0.01 mag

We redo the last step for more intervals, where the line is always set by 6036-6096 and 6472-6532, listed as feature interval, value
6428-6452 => -0.04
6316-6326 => 0.06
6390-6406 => 0.02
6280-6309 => -0.02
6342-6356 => -0.03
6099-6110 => 0.12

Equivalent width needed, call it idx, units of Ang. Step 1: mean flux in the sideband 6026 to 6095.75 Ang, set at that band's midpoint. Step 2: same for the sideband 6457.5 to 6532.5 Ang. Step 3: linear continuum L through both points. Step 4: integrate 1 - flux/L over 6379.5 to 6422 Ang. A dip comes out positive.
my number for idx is 0.3 Ang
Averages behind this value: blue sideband 2.51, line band 2.43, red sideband 2.43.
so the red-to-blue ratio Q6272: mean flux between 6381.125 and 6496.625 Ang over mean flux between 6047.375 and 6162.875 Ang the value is 1.04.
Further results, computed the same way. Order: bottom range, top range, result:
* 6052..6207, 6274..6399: 1.06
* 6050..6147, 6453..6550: 1.03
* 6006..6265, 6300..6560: 1.04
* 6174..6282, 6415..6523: 1.05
